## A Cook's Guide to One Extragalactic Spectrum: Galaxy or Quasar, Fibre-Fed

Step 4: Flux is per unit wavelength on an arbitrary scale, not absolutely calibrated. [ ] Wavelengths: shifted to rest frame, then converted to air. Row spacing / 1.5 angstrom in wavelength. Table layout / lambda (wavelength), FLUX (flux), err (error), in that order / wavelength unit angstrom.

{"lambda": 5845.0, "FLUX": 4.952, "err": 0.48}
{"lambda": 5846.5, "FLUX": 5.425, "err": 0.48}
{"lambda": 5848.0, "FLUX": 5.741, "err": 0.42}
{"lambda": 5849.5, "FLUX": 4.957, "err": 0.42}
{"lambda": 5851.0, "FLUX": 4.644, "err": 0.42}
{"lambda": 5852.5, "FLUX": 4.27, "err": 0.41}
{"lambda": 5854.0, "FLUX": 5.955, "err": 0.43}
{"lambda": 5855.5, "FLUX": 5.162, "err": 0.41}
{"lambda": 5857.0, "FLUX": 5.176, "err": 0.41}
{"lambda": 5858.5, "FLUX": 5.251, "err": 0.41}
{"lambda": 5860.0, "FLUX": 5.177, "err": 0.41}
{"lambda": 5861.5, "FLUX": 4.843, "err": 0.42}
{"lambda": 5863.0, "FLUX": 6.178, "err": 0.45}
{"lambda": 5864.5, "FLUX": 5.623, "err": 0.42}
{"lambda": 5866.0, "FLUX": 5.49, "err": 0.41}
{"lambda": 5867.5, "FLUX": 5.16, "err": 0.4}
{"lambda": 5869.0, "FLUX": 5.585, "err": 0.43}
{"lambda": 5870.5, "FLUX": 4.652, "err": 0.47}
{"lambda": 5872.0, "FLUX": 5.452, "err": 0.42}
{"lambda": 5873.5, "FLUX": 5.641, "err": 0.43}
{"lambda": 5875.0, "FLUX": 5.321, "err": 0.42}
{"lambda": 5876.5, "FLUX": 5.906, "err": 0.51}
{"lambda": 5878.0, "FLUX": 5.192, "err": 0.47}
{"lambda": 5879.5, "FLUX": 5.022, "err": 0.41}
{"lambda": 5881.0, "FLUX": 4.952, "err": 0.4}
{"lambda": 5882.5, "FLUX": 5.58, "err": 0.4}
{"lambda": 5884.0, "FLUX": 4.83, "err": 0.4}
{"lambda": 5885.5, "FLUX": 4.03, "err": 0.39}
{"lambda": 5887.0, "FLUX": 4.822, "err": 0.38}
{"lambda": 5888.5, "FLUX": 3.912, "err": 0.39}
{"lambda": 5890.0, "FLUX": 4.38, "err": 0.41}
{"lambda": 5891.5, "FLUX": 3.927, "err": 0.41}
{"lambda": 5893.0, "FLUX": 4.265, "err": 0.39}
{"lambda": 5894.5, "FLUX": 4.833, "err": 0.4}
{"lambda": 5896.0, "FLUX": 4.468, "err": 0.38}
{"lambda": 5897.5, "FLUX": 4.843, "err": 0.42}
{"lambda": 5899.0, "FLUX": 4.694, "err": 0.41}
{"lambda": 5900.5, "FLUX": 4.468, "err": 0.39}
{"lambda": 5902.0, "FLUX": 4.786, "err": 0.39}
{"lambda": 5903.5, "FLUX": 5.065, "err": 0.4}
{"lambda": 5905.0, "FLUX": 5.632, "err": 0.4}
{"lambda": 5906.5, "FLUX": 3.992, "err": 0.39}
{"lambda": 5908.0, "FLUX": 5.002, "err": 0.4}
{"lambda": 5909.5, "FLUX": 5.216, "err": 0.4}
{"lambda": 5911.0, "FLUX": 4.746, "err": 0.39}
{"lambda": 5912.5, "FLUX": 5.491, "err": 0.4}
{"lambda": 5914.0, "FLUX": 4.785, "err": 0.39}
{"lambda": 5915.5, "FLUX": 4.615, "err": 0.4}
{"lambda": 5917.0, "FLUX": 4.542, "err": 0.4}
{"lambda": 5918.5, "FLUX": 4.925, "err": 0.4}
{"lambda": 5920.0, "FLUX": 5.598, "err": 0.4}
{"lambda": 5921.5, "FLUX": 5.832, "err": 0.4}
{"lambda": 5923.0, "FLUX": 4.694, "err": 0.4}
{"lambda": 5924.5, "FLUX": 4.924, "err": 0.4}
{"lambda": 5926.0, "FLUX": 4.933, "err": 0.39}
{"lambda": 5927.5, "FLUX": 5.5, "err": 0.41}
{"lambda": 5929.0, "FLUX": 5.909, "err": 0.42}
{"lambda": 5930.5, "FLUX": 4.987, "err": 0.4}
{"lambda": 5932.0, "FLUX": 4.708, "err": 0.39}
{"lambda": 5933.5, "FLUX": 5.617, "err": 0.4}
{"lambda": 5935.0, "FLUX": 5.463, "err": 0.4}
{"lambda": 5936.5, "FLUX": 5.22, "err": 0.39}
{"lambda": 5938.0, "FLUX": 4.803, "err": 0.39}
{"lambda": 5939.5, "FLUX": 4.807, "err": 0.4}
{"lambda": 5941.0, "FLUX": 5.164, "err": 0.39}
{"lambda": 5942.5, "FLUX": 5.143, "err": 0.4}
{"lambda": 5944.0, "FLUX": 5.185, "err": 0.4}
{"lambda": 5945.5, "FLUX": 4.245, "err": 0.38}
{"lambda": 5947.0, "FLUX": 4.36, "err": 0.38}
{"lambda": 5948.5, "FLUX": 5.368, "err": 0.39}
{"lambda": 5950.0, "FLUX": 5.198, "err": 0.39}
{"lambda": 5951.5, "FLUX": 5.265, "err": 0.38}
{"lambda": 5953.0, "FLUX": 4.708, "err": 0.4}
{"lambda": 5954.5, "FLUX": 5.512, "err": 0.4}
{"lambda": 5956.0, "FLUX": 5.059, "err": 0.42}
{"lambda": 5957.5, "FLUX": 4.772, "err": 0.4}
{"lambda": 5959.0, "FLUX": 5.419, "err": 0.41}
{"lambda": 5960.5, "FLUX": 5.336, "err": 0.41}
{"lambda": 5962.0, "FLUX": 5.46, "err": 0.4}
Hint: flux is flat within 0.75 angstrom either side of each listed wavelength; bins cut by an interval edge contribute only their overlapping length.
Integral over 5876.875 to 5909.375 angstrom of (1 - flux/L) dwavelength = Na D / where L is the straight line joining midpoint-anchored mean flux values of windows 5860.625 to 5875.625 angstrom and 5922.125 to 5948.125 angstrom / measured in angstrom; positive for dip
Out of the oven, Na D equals 3.3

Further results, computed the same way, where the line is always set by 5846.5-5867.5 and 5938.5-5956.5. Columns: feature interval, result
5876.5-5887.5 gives 0.44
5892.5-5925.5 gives 1.45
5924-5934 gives -0.34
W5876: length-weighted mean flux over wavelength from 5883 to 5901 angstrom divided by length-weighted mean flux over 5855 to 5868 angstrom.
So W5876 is 0.84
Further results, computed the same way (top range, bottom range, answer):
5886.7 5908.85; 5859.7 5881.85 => 0.86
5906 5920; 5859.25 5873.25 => 0.91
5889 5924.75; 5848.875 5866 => 0.92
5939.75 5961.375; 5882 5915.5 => 1.07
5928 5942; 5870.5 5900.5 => 1.07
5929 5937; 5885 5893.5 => 1.25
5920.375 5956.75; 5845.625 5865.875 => 0.97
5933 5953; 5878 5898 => 1.09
